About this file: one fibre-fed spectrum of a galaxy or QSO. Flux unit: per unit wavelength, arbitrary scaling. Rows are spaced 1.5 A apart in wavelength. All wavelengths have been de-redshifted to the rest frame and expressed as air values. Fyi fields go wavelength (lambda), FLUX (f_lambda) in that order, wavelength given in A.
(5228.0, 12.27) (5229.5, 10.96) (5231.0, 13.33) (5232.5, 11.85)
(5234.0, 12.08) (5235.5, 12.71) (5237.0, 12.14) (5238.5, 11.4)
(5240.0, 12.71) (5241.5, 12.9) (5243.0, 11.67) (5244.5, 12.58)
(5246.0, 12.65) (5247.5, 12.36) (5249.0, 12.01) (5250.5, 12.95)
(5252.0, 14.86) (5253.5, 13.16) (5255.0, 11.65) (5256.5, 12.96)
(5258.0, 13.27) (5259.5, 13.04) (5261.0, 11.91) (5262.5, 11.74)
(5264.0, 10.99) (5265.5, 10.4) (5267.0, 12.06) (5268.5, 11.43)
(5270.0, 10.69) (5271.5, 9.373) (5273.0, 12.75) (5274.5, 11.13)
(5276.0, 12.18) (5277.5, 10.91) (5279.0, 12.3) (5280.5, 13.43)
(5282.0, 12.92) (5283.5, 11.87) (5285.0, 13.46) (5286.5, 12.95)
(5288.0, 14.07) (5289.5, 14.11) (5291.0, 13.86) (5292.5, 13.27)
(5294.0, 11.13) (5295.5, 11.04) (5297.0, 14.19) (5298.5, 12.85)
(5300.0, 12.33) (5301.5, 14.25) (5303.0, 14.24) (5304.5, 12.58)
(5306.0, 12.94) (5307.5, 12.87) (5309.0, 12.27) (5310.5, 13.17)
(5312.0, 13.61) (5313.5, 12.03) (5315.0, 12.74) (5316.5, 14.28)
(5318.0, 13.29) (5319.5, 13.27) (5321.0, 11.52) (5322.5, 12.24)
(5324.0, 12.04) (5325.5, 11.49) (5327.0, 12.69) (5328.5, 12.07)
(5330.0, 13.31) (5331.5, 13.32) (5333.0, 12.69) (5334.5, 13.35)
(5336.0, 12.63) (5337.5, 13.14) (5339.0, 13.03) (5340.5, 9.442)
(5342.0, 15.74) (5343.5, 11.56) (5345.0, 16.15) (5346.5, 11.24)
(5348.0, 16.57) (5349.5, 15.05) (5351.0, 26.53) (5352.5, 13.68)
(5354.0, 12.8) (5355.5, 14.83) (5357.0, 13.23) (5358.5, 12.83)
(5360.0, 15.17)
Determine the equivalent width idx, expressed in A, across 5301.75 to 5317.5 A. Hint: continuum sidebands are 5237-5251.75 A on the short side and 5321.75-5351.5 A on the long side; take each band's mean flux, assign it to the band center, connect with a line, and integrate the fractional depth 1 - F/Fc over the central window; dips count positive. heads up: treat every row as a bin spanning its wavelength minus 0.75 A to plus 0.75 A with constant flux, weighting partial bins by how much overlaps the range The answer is 0.2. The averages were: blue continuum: 12.4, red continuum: 13.6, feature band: 13.1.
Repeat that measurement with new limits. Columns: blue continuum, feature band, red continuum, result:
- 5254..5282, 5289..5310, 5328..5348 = -1.03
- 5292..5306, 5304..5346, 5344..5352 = 5.87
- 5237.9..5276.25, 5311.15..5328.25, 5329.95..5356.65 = 1.22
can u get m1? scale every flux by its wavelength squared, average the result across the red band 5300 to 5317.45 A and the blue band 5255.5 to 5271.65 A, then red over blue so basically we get 1.14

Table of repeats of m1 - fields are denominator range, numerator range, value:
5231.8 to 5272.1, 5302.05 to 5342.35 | 1.08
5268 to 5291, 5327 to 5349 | 1.09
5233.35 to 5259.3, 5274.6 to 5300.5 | 1.03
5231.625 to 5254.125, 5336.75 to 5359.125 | 1.19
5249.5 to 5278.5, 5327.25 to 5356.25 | 1.21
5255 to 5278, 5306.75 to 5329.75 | 1.11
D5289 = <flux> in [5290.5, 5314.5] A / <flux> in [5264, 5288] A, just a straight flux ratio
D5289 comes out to 1.08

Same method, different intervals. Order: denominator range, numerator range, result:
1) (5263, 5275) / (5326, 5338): 1.16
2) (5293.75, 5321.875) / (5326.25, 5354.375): 1.08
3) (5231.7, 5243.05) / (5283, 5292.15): 1.10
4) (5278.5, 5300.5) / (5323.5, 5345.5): 0.99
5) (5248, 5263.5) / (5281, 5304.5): 1.03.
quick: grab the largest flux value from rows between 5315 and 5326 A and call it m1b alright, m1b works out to 14.28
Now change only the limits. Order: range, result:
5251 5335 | 14.86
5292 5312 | 14.25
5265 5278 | 12.75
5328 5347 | 16.15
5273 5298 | 14.19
